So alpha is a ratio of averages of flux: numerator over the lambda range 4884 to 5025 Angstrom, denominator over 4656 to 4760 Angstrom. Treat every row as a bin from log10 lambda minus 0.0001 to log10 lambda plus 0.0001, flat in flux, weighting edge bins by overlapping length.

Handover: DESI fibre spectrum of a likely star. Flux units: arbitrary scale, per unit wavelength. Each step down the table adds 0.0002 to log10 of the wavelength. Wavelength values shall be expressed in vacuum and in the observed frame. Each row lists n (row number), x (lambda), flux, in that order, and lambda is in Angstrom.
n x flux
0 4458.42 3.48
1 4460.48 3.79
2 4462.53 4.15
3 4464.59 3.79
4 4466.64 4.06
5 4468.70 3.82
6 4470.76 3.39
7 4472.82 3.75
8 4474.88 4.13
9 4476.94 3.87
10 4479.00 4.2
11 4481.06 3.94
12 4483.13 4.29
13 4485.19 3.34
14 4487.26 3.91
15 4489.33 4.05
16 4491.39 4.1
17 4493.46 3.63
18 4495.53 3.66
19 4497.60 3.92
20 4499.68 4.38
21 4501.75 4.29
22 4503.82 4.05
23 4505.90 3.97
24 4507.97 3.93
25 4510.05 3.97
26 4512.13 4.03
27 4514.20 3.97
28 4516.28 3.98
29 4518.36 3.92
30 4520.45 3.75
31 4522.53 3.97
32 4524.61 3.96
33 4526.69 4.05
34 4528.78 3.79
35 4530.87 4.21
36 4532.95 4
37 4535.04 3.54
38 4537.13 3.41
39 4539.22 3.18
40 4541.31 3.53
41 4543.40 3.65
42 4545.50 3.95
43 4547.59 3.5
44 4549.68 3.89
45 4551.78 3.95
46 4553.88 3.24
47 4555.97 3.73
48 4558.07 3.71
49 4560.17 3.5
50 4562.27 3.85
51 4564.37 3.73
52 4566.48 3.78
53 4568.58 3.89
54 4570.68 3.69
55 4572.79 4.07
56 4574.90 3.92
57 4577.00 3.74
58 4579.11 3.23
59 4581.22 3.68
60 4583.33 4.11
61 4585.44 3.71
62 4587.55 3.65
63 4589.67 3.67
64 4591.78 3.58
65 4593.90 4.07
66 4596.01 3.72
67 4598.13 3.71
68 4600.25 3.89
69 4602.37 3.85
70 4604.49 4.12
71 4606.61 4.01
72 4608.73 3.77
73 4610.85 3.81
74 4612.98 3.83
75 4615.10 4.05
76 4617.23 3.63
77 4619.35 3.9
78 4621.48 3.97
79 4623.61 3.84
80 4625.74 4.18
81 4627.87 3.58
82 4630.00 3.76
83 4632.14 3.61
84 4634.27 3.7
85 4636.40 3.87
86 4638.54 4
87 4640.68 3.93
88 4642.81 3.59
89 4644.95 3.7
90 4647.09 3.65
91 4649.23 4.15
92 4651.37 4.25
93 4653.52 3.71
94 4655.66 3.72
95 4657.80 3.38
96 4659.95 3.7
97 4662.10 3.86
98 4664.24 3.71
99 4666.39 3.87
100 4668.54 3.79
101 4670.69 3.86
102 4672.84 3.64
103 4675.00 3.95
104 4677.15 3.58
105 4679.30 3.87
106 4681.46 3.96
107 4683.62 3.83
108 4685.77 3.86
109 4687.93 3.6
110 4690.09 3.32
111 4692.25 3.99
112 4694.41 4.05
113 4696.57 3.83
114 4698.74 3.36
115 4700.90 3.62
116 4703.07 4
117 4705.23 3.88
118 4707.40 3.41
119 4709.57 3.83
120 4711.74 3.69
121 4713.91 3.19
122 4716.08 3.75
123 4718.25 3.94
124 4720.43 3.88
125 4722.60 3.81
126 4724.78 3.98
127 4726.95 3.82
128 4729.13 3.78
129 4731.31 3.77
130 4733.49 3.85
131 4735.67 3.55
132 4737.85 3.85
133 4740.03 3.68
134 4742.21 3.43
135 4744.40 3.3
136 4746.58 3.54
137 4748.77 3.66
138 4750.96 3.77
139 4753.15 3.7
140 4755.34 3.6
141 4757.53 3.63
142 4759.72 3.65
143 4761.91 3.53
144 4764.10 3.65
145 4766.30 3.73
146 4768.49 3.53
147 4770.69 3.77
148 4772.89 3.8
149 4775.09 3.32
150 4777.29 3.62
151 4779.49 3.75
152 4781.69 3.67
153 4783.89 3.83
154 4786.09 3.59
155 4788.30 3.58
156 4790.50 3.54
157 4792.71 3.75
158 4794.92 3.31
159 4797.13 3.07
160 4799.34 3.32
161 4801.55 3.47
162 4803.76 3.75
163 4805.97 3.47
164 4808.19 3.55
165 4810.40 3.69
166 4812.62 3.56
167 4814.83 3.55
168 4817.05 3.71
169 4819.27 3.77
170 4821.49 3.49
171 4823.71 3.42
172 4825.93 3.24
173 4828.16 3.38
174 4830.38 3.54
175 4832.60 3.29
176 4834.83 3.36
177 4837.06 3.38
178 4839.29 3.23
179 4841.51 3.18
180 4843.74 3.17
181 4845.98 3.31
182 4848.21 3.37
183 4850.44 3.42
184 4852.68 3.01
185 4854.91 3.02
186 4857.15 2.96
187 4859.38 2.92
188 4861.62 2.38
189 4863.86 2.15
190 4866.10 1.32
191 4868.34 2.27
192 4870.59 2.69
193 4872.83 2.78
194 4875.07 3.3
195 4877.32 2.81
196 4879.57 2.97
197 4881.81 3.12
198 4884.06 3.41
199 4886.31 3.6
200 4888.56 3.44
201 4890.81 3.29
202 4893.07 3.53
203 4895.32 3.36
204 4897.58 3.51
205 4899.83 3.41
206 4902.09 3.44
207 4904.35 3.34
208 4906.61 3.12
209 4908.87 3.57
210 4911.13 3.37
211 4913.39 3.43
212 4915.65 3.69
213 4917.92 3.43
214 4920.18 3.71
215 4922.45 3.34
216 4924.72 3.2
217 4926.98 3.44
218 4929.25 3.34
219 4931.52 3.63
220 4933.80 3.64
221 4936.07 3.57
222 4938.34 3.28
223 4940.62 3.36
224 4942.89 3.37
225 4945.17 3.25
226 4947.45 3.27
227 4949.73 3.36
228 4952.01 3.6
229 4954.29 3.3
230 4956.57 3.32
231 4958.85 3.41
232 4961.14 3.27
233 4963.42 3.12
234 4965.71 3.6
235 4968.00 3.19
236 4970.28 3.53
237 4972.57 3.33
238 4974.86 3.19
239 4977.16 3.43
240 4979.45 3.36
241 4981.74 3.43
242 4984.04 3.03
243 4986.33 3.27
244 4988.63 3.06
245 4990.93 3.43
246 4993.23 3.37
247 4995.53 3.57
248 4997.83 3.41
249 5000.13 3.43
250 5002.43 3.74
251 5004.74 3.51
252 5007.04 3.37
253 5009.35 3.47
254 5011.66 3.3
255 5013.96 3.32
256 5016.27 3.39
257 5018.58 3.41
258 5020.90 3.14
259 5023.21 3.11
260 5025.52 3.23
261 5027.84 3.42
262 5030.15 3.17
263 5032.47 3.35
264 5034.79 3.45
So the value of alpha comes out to 0.91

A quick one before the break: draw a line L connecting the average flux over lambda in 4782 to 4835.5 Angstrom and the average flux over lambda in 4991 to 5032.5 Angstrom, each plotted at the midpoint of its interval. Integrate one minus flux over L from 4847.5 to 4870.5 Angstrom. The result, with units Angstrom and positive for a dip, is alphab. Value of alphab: 5.4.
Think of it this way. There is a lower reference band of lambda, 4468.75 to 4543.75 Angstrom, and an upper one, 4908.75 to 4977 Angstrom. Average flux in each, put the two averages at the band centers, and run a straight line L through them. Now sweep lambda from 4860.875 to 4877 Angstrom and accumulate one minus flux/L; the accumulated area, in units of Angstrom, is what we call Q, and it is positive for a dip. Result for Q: 4.9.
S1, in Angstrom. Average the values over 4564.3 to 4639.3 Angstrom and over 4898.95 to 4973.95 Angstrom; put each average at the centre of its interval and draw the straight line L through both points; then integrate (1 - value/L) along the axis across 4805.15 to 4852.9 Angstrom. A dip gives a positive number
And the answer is 1.5 Angstrom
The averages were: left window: 3.81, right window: 3.4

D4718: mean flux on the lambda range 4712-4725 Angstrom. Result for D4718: 3.74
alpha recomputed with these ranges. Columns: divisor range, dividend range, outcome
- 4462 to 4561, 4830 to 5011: 0.85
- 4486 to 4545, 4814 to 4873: 0.79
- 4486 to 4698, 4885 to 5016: 0.89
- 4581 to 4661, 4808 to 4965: 0.86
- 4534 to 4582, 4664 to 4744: 1.02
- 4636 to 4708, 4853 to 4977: 0.85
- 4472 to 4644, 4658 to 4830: 0.95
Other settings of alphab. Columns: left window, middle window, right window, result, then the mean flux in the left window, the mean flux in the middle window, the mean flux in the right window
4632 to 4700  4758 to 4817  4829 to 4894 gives -4.6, 3.78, 3.58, 3.04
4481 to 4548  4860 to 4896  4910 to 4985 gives 5.9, 3.88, 2.9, 3.39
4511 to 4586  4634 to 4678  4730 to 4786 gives -1.0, 3.77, 3.79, 3.65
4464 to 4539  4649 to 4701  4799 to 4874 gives -3.6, 3.91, 3.78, 3.18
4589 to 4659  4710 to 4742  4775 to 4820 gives -0.6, 3.82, 3.75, 3.57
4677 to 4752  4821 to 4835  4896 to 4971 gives 0.7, 3.72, 3.39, 3.41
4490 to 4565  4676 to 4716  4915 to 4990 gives -0.7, 3.83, 3.72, 3.37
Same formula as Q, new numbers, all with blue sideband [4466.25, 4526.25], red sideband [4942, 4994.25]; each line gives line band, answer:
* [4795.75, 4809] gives 0.40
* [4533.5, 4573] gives 2.00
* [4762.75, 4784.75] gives -0.53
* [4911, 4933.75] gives -0.58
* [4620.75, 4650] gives -0.47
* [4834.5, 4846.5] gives 0.78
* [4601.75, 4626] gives -0.77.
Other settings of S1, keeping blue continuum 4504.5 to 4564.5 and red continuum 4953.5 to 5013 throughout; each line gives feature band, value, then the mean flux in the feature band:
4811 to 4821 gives -0.3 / 3.64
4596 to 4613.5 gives -0.7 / 3.86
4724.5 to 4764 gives -0.8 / 3.67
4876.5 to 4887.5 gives 0.8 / 3.19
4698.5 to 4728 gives -0.9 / 3.74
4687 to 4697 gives -0.3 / 3.76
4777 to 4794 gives -0.5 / 3.67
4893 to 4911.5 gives 0.2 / 3.4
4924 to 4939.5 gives -0.2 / 3.45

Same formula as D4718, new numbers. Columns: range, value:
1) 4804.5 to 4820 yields 3.61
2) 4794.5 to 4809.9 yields 3.44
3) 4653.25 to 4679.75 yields 3.74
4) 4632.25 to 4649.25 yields 3.79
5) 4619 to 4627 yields 3.97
